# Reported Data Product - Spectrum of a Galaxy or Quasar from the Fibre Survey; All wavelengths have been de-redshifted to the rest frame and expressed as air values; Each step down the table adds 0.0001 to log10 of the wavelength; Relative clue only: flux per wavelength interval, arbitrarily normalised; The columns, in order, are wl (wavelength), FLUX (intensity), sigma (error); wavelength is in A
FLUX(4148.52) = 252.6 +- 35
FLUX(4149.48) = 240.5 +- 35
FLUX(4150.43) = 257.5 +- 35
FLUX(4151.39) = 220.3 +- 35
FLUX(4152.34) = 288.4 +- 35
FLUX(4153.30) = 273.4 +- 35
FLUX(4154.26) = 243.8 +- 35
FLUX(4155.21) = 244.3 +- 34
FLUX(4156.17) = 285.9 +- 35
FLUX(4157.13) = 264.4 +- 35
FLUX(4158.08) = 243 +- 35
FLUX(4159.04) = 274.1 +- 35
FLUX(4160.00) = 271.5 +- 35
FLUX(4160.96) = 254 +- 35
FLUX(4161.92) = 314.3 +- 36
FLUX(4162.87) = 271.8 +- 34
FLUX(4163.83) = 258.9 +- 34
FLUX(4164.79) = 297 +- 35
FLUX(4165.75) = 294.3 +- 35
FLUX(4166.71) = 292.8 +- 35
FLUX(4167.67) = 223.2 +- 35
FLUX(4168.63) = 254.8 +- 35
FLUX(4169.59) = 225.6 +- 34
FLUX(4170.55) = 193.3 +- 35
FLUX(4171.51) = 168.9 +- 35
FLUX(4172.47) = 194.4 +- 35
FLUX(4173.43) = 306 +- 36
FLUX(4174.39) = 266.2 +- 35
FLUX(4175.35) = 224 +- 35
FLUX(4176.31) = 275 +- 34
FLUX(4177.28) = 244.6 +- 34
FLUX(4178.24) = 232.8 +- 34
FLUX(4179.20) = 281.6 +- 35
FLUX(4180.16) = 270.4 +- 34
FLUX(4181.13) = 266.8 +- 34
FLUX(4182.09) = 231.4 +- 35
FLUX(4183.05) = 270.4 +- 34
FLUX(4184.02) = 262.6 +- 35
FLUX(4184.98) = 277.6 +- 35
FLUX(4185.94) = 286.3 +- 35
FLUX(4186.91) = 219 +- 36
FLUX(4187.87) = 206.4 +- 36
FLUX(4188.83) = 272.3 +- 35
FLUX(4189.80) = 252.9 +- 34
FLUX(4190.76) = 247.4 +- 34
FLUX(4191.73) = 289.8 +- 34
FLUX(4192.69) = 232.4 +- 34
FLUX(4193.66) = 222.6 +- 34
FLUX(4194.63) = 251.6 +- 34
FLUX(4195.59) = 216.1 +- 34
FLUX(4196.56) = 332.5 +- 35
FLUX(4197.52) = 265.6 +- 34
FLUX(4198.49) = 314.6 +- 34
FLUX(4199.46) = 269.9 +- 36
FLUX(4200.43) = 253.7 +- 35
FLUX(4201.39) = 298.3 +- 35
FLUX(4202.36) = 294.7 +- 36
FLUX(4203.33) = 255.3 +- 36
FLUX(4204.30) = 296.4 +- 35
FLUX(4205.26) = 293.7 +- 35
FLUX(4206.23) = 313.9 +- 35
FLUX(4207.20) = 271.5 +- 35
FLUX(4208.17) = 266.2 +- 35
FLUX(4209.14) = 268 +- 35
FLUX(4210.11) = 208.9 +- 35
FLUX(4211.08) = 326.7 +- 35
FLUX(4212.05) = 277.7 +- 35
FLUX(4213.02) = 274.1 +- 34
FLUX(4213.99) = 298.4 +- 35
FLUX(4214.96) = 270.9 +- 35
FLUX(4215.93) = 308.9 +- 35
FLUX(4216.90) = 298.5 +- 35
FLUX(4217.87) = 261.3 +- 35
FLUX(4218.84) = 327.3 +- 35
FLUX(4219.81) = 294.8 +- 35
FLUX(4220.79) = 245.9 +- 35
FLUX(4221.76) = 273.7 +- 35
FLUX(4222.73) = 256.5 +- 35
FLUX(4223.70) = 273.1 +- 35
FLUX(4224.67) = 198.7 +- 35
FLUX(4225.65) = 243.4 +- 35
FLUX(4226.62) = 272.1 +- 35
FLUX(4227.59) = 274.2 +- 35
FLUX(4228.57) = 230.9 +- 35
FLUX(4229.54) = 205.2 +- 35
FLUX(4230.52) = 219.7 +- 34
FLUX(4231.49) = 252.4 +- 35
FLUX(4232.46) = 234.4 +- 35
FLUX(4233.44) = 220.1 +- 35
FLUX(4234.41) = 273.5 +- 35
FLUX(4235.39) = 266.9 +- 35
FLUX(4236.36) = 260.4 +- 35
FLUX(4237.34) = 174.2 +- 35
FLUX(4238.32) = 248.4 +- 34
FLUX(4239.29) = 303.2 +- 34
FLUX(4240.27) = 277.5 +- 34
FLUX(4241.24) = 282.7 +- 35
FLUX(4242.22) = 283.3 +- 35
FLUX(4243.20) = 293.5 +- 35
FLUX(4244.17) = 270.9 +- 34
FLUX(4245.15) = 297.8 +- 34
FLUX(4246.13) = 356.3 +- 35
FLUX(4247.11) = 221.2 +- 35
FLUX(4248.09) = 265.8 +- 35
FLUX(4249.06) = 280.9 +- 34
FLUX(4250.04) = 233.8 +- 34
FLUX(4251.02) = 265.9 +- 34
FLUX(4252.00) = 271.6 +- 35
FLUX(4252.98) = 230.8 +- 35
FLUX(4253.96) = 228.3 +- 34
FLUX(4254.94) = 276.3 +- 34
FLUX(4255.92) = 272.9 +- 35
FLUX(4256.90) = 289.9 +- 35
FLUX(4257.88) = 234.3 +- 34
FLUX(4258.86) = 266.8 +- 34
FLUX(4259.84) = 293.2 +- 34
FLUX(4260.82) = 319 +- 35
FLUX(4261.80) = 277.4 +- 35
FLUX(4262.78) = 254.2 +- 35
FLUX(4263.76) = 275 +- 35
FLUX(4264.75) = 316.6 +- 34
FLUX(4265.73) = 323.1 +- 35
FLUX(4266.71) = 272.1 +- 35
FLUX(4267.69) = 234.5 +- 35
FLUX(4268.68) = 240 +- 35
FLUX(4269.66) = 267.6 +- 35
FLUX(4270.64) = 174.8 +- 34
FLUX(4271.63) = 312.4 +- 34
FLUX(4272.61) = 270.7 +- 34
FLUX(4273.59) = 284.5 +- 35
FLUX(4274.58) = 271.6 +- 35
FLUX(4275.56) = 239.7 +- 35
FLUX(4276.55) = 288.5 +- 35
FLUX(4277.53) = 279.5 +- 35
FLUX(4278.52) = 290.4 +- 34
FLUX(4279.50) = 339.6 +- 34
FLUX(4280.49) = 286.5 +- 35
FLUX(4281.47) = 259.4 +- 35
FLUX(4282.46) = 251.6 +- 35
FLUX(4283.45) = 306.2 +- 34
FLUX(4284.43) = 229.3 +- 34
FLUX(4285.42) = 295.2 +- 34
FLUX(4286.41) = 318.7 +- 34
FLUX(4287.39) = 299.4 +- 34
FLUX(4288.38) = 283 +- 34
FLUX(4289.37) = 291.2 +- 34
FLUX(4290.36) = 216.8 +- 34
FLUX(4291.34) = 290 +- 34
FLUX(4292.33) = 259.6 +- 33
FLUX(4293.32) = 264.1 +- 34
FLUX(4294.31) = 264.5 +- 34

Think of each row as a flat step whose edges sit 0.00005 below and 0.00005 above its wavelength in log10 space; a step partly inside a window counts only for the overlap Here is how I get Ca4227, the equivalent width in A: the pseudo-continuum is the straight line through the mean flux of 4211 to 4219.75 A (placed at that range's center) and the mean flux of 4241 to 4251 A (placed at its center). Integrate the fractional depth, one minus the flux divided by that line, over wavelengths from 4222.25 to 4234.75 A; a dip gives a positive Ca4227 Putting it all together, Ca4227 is 1.9 A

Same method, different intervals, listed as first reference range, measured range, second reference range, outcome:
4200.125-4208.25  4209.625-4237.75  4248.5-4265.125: 1.9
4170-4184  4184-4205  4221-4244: -1.4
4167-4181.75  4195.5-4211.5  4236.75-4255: -1.8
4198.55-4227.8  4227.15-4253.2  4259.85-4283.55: 1.6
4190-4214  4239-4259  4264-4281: 0.3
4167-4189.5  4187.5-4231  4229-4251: -2.4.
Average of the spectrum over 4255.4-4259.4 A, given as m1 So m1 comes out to 266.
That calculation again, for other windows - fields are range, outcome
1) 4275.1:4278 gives 269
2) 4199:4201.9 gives 274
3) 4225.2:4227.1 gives 258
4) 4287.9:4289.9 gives 285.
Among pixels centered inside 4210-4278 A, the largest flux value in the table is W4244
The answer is 356.3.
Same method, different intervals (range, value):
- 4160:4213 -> 332.5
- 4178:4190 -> 286.3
